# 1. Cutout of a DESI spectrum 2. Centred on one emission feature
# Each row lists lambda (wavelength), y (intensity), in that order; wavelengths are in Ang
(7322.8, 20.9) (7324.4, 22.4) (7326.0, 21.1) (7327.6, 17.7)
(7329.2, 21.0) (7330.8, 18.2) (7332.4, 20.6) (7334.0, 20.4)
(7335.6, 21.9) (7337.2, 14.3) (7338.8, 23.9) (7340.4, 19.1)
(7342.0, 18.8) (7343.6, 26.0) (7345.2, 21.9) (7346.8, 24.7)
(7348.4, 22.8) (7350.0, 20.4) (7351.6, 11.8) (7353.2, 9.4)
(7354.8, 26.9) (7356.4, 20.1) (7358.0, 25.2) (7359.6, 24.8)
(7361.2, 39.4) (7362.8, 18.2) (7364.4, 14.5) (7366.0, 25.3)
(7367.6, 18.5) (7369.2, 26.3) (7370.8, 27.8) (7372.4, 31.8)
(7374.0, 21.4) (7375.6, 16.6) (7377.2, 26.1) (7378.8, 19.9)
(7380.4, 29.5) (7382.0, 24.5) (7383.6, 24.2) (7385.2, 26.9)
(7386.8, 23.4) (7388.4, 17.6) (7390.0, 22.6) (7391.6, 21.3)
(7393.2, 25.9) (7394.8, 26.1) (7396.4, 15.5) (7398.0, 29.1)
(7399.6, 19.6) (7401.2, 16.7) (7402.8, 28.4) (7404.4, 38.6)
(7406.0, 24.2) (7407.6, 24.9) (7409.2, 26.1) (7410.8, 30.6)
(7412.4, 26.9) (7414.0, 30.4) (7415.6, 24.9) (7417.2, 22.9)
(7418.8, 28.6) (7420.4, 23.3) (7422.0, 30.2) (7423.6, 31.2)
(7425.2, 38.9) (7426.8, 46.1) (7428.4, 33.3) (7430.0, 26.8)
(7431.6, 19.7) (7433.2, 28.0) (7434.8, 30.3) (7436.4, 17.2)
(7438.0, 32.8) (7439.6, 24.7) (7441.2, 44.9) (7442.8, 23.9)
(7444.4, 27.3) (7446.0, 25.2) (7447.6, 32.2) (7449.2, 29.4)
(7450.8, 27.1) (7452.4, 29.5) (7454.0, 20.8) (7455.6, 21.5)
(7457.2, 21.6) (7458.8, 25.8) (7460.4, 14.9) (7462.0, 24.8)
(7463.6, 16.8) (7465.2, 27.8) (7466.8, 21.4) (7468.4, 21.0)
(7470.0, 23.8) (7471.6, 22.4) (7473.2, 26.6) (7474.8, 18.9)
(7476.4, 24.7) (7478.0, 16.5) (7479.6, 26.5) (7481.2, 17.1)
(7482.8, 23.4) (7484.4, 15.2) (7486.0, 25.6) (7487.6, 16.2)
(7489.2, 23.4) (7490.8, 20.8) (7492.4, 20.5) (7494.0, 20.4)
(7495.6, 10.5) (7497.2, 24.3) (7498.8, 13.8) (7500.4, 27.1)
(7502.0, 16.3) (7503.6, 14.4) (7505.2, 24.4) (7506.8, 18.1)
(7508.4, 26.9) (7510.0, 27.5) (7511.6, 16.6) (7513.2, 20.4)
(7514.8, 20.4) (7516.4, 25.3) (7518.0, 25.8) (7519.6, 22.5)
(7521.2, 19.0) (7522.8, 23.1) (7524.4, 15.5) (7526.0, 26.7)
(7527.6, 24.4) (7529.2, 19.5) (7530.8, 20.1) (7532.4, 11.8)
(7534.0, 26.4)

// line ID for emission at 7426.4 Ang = H-beta 4861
